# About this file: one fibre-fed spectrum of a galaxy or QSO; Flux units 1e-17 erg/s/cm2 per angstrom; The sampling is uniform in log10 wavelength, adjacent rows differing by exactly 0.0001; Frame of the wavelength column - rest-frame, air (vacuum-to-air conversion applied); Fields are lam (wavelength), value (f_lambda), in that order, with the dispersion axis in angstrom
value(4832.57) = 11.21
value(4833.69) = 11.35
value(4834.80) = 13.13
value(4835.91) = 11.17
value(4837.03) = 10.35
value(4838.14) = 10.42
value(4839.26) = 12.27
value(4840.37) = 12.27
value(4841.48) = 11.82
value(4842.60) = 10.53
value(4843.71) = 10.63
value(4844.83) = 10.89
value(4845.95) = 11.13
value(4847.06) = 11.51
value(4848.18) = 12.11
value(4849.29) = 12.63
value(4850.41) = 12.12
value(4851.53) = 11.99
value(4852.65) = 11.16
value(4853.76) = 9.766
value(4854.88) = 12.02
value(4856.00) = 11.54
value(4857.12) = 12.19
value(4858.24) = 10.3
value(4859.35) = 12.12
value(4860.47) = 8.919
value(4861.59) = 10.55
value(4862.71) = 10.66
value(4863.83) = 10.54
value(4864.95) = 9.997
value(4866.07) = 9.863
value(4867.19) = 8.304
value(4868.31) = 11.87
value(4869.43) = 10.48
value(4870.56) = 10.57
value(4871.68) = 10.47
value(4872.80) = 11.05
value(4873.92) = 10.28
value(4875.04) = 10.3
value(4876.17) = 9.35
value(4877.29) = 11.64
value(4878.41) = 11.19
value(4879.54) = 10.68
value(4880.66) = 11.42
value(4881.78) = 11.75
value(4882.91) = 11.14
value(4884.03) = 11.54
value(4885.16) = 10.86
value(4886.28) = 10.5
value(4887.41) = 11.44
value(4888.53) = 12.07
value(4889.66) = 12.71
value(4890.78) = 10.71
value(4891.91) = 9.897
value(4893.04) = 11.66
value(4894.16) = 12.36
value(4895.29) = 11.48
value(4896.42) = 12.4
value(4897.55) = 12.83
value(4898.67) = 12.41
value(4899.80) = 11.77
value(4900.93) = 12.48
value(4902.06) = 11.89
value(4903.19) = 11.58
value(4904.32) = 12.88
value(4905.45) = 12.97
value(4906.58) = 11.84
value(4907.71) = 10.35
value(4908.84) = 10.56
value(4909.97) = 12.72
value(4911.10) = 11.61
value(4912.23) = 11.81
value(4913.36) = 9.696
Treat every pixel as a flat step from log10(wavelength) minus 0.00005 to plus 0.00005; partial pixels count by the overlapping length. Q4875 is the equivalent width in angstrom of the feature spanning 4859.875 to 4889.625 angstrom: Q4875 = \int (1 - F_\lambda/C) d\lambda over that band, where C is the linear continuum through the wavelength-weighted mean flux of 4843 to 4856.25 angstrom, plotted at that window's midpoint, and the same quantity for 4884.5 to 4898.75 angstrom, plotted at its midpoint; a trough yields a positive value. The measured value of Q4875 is 2.2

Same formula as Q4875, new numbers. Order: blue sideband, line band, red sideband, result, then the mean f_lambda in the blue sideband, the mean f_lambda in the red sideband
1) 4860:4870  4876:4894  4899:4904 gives -0.13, 10.1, 12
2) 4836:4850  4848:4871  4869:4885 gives 0.42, 11.4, 10.8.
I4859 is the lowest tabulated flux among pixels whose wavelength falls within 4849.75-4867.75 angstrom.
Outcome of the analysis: 8.304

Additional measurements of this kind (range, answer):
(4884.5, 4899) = 9.897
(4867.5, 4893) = 9.35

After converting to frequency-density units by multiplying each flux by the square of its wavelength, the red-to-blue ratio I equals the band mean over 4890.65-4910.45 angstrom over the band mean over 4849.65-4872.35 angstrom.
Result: 1.1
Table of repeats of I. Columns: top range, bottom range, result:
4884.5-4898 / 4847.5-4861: 1.03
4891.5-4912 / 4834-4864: 1.07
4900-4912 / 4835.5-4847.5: 1.09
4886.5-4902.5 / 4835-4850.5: 1.06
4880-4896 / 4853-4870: 1.09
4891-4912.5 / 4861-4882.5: 1.13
